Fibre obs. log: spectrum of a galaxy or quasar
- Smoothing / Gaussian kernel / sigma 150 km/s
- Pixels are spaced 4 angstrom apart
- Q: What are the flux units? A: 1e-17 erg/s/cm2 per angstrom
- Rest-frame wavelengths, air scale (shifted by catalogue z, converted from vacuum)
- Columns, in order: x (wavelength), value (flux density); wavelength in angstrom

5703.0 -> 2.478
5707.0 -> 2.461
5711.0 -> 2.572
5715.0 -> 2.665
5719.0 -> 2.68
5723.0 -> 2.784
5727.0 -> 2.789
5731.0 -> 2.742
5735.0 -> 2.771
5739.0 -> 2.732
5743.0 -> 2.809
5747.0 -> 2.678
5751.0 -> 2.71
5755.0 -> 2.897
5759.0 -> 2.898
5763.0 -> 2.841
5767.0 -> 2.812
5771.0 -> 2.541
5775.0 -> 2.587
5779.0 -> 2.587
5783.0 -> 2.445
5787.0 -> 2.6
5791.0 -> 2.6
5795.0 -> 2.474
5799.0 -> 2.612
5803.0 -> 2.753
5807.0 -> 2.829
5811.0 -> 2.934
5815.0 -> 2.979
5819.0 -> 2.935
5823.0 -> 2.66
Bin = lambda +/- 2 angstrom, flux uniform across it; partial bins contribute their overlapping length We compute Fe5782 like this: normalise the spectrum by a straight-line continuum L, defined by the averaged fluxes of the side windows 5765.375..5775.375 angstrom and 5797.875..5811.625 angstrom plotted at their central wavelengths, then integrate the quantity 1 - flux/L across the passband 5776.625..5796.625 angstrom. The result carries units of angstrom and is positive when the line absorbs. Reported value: 1.2 angstrom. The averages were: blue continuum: 2.65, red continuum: 2.78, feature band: 2.54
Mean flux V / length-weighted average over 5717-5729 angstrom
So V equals 2.75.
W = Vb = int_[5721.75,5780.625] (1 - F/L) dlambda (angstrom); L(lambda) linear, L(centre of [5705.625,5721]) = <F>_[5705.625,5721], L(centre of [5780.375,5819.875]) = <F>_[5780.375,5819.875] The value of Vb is -2.2 angstrom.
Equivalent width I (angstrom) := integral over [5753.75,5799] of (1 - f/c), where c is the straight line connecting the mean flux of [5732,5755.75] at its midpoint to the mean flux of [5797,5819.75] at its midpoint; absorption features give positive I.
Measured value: 2.27 angstrom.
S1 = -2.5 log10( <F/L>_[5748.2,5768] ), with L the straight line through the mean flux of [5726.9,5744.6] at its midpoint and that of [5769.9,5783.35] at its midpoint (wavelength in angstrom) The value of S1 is -0.07 mag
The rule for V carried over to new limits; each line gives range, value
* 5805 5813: 2.88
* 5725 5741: 2.76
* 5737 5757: 2.77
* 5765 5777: 2.65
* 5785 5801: 2.57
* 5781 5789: 2.52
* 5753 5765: 2.88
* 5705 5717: 2.57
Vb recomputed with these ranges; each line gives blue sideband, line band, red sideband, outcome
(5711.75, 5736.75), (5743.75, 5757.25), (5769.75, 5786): -0.7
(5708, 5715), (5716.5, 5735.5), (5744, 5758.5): -0.7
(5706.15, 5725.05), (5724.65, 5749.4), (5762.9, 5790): -1.1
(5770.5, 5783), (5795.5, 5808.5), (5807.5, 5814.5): 0.6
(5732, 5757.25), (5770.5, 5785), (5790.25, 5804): 0.7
